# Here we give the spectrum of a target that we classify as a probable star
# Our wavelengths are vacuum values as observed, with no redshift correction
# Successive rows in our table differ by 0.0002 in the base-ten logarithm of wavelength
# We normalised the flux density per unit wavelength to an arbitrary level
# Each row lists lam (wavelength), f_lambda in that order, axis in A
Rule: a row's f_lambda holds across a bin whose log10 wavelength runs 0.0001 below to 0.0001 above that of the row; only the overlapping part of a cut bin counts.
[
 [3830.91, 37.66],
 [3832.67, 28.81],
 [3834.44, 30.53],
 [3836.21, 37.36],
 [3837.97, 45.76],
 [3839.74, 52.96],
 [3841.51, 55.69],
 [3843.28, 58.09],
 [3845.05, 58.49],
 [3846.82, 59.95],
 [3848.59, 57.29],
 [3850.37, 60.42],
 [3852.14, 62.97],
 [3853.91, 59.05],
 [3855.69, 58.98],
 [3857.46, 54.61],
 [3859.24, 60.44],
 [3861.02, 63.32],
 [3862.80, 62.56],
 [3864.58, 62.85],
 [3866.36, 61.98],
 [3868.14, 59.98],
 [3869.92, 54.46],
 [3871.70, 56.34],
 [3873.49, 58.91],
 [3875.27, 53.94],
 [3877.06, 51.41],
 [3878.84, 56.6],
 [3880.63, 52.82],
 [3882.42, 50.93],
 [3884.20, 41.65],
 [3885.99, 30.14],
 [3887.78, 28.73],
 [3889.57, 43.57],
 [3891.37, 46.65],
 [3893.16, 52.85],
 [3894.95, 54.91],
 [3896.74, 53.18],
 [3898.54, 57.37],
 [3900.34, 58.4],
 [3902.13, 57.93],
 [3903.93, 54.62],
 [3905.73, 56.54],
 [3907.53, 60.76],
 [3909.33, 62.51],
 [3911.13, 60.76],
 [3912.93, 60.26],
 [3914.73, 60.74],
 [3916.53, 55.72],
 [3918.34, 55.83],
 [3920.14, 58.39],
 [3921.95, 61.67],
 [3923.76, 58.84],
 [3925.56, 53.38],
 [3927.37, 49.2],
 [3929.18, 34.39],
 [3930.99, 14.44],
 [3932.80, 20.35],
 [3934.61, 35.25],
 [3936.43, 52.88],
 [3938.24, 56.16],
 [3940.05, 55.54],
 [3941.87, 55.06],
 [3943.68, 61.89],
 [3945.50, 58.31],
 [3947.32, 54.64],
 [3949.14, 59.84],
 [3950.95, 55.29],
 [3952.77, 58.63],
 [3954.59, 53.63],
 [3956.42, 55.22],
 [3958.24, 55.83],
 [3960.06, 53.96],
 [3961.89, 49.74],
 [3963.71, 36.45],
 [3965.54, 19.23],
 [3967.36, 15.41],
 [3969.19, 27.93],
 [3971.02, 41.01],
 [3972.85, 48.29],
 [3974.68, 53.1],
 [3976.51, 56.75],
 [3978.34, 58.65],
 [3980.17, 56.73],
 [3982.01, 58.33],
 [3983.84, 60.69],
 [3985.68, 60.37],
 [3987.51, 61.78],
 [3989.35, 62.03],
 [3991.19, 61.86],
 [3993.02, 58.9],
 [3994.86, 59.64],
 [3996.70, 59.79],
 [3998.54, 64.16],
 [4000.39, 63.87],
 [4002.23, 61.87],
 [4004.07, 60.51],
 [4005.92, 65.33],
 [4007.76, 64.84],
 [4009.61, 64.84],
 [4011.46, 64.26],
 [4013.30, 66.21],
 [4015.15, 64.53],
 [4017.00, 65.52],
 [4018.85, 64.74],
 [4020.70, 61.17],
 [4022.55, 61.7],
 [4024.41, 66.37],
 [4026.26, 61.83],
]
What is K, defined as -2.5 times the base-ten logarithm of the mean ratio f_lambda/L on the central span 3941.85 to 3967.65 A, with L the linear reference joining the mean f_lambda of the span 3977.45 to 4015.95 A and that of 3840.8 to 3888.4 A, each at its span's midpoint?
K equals 0.19 mag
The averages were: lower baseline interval 55.4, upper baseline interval 61.9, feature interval 50.2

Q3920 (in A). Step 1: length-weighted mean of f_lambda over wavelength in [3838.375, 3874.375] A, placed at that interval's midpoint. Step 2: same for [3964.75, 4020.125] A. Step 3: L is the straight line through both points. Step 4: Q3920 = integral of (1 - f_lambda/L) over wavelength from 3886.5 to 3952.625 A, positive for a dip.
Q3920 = 6.5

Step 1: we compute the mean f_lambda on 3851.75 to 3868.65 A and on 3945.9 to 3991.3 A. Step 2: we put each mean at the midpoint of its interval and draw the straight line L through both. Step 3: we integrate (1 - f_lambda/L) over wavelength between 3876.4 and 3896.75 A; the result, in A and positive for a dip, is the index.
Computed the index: 4.1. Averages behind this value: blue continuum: 60.6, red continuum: 50.9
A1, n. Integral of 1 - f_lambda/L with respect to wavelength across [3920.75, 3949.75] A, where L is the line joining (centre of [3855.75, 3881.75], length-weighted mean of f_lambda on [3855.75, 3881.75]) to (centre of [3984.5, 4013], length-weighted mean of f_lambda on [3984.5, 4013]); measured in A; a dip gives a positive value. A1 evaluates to 5.4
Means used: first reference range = 57.8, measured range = 48.8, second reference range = 62.3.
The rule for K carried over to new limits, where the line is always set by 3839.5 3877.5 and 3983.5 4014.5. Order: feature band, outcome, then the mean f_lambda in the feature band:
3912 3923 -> 0.03 mag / 58.8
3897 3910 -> 0.03 mag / 57.9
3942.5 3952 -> 0.06 mag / 58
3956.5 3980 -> 0.37 mag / 43.9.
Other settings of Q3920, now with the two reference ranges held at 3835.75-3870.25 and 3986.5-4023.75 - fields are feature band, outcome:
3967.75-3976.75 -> 2.8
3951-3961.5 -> 1.0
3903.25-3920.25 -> 0.3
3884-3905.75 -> 3.8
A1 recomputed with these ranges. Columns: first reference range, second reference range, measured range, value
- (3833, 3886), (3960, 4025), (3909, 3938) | 3.0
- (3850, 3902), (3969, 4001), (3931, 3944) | 2.4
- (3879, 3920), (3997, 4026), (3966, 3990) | 4.2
